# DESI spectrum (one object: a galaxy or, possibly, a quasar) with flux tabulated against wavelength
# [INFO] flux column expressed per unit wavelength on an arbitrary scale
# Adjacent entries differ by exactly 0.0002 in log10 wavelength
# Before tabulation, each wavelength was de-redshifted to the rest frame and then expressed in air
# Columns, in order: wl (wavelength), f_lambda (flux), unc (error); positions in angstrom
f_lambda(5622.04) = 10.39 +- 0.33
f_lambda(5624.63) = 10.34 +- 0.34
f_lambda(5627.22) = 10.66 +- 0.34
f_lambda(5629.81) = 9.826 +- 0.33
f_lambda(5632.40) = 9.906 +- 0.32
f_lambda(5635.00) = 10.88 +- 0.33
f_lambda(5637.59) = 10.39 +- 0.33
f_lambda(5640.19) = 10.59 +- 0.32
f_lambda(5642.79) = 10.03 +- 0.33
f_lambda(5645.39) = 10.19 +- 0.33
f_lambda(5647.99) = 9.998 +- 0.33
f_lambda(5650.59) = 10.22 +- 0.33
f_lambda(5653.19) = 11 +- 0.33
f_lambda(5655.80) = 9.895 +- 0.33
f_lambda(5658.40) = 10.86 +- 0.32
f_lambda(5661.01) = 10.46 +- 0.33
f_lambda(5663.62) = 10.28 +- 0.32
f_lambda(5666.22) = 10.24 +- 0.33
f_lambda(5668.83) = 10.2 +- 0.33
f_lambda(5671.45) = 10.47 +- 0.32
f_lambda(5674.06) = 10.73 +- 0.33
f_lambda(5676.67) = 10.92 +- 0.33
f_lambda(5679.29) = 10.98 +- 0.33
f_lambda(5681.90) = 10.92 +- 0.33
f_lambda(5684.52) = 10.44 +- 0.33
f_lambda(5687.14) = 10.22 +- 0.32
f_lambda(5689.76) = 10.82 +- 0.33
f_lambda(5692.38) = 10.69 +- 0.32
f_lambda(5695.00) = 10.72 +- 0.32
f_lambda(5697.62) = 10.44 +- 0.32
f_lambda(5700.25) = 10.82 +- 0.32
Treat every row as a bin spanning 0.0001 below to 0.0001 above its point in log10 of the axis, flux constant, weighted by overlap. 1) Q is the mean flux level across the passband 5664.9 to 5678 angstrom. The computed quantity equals 10.5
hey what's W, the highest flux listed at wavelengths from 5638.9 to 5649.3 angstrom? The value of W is 10.59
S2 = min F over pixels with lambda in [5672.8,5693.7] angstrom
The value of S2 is 10.22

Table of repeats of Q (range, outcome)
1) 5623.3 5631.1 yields 10.3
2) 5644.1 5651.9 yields 10.1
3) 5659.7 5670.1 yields 10.3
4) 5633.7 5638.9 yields 10.6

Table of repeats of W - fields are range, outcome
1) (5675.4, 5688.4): 10.98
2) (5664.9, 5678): 10.92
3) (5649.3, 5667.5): 11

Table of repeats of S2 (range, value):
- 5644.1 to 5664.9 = 9.895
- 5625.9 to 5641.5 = 9.826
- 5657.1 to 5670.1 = 10.2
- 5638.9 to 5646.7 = 10.03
